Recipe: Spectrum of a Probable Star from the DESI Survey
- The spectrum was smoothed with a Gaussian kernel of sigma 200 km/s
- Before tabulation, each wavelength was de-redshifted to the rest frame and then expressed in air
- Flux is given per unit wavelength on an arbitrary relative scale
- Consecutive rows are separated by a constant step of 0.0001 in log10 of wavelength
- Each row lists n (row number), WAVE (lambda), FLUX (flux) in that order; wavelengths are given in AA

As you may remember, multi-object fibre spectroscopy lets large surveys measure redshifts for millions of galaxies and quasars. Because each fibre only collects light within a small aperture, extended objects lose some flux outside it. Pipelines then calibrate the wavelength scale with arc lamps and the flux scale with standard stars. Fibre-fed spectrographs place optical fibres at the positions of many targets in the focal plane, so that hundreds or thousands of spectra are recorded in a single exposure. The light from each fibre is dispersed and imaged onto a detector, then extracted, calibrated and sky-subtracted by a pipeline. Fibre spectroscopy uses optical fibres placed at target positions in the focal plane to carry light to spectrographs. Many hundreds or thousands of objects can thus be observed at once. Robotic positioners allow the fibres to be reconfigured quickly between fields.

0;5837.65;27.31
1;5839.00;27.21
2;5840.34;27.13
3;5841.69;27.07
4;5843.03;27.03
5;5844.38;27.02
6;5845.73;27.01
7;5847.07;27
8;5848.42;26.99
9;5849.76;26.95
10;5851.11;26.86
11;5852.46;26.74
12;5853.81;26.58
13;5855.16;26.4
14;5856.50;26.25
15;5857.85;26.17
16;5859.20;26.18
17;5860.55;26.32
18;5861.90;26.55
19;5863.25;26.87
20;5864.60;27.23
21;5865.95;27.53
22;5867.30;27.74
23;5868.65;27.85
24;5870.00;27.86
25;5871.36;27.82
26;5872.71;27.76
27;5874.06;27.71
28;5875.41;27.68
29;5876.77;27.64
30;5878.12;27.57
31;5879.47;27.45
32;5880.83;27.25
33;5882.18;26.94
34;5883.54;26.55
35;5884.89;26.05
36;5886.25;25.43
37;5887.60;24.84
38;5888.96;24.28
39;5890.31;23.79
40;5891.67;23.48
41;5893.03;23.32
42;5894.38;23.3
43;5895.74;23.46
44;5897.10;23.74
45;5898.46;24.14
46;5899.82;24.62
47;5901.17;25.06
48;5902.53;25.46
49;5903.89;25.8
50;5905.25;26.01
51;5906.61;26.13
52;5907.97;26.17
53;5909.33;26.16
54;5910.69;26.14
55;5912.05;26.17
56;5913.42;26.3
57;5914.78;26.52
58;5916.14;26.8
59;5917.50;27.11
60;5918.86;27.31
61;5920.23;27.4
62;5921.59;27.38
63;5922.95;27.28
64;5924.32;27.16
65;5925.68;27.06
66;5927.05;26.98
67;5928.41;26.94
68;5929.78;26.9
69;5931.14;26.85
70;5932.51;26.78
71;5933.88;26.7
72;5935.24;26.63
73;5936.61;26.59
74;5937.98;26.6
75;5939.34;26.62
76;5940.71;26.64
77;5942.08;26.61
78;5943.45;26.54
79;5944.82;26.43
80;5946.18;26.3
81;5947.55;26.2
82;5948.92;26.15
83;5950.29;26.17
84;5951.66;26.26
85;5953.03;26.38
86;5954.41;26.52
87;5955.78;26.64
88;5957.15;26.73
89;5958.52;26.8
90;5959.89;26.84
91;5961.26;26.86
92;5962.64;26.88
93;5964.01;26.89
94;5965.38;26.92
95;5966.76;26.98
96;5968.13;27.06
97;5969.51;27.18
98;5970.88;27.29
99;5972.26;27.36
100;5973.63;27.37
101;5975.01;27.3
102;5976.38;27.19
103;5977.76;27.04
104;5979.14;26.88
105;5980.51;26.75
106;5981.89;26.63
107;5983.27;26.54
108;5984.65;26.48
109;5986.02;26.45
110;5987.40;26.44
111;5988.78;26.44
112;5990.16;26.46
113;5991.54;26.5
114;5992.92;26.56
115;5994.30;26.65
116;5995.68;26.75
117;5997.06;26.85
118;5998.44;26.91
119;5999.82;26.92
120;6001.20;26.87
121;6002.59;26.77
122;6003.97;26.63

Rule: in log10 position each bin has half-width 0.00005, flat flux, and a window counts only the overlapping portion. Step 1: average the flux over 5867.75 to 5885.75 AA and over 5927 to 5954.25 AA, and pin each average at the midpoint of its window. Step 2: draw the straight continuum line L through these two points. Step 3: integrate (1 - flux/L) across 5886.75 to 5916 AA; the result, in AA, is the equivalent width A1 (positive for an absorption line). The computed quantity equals 2.2 AA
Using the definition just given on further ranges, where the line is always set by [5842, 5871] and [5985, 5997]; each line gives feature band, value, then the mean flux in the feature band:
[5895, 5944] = 0.83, 26.3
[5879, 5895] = 0.98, 25.2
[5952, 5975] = -0.25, 26.9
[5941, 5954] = 0.16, 26.3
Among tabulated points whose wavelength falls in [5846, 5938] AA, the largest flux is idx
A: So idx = 27.86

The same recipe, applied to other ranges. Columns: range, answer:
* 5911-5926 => 27.4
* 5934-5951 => 26.64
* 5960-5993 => 27.37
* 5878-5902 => 27.57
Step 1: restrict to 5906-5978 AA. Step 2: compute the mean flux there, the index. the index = 26.8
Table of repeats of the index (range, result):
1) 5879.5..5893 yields 25.4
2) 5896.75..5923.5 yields 26.1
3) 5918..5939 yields 27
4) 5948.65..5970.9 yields 26.7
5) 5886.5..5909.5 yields 24.7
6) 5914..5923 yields 27.1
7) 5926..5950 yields 26.6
